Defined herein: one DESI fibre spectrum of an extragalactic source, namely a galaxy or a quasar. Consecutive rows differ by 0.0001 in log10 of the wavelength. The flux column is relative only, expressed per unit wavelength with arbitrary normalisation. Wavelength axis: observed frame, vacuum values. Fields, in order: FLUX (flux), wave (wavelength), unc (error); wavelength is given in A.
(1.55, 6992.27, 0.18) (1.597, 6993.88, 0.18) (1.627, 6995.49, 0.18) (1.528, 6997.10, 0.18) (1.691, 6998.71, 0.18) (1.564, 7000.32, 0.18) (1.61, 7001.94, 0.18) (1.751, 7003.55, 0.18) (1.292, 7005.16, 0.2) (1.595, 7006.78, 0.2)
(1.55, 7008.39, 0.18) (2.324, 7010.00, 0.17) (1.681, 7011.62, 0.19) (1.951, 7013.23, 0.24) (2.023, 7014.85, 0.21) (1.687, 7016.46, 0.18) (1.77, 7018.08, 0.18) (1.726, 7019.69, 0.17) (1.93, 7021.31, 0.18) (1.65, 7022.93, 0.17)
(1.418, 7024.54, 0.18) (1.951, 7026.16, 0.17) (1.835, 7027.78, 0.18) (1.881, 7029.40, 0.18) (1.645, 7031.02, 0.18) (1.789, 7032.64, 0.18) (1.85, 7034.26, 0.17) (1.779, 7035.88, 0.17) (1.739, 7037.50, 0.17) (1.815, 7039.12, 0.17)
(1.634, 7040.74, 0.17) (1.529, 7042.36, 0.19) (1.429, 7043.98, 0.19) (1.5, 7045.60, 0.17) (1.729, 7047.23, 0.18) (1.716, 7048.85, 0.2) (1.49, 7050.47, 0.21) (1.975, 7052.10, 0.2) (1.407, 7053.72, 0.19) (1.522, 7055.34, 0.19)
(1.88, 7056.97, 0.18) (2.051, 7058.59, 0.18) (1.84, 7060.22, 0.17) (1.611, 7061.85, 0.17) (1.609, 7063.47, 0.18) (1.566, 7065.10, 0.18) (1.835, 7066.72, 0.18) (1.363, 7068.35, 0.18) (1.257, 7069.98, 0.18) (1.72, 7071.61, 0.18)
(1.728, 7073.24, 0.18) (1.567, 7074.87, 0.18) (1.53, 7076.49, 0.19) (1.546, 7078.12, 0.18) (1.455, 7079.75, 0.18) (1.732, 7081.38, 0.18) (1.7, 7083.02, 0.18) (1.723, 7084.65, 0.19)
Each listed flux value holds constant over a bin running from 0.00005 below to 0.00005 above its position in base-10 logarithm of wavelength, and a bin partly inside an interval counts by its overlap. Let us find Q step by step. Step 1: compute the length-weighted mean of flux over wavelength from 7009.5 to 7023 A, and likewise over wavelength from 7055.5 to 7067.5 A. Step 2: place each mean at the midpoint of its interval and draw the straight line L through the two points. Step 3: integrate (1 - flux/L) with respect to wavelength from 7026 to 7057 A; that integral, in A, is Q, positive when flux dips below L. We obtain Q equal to 1.9 A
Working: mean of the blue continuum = 1.86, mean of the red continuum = 1.76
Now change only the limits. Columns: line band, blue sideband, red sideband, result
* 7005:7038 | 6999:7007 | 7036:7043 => -2.91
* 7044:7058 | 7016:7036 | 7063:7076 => 0.09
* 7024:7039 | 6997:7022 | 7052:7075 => -0.63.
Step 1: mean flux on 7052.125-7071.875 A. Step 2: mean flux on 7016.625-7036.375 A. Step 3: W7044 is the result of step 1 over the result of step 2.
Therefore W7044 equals 0.9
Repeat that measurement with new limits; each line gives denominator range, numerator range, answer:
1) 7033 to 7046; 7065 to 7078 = 0.94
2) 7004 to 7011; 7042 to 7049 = 0.93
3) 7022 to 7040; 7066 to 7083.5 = 0.90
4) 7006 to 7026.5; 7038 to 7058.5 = 0.93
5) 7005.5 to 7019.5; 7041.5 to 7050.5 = 0.87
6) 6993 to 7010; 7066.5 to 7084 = 0.98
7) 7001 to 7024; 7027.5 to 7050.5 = 0.97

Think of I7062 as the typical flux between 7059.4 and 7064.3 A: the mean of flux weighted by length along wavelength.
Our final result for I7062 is 1.68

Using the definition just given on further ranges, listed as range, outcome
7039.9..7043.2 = 1.58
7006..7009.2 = 1.58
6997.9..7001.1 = 1.63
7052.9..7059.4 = 1.72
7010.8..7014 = 1.81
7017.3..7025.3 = 1.7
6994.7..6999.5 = 1.62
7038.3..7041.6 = 1.72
